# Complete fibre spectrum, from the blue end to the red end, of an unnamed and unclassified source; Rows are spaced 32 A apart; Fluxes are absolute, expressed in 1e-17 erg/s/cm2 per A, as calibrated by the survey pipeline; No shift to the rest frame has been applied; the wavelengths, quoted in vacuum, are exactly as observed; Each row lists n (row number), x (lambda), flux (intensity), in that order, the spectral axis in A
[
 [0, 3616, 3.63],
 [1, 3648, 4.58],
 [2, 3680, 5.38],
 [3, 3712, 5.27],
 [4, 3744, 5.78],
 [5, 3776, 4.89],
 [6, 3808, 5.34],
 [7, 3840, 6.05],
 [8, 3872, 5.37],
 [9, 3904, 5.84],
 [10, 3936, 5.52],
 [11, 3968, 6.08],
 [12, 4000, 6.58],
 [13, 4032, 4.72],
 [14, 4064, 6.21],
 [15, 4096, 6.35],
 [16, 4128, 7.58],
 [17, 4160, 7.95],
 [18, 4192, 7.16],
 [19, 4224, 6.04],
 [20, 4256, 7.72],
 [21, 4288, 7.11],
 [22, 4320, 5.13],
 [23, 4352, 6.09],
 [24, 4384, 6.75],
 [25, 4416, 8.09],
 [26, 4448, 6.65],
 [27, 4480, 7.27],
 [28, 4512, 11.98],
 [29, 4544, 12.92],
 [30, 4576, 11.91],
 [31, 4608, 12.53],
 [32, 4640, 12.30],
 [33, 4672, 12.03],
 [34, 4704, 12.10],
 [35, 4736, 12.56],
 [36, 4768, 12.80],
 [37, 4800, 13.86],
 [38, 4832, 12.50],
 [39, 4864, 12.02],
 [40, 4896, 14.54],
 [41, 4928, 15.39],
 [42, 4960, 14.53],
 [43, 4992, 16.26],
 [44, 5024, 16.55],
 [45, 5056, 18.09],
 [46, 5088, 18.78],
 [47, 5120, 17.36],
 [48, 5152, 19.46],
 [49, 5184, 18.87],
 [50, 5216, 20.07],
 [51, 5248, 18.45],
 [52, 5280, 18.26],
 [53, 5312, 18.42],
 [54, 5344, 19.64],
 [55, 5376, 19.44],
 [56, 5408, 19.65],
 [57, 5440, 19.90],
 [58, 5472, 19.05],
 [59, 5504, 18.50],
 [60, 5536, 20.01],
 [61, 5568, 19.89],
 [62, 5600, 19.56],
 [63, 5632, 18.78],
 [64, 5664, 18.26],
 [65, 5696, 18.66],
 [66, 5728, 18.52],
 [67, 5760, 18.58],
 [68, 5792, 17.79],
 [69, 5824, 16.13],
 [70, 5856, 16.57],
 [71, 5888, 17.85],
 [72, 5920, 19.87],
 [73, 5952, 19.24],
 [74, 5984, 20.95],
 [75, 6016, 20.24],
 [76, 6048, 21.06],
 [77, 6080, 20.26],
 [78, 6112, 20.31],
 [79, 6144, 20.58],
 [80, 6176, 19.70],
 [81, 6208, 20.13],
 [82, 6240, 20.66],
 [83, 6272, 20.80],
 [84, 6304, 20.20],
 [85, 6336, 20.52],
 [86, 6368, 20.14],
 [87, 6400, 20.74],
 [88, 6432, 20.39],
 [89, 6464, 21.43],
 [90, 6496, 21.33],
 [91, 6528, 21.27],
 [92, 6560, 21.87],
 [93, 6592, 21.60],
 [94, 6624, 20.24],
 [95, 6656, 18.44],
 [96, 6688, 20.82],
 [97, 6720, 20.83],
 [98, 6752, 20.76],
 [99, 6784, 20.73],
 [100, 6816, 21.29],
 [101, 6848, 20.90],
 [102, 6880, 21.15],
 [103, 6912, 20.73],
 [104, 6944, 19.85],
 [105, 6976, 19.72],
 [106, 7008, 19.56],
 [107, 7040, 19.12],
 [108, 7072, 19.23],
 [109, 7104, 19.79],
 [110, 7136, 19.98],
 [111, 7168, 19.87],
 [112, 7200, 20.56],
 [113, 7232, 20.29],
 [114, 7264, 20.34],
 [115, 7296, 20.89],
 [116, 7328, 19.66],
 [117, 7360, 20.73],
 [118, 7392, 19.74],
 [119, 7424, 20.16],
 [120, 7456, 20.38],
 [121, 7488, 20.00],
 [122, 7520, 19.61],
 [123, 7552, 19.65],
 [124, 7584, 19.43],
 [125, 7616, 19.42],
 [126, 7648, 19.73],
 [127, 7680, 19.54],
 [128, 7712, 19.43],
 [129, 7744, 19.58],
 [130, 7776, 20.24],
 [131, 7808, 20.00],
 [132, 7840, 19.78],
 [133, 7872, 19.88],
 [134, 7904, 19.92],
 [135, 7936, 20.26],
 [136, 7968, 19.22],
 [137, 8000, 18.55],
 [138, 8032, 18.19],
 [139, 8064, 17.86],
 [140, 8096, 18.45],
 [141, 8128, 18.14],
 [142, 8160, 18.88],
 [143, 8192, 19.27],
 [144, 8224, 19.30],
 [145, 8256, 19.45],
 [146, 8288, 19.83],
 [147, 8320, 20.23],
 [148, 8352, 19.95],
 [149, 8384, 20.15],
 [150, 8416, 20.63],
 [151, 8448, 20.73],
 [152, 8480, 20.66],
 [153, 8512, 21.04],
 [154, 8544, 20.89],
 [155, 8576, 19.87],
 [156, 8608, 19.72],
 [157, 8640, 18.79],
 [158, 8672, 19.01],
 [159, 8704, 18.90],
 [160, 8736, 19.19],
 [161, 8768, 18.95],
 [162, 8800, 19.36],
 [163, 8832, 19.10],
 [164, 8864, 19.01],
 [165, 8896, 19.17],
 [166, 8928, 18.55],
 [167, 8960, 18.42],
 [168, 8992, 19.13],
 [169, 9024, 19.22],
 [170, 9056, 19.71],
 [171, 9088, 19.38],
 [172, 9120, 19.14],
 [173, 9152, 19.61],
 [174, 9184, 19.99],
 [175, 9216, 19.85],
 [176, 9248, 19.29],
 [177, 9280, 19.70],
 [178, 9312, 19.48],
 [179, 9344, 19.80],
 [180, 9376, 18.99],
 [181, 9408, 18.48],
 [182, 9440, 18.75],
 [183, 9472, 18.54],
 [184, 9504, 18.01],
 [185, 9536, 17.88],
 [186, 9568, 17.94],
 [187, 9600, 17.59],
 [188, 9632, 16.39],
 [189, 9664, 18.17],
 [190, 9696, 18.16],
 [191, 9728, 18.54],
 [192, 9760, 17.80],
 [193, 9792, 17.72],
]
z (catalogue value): 0.13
